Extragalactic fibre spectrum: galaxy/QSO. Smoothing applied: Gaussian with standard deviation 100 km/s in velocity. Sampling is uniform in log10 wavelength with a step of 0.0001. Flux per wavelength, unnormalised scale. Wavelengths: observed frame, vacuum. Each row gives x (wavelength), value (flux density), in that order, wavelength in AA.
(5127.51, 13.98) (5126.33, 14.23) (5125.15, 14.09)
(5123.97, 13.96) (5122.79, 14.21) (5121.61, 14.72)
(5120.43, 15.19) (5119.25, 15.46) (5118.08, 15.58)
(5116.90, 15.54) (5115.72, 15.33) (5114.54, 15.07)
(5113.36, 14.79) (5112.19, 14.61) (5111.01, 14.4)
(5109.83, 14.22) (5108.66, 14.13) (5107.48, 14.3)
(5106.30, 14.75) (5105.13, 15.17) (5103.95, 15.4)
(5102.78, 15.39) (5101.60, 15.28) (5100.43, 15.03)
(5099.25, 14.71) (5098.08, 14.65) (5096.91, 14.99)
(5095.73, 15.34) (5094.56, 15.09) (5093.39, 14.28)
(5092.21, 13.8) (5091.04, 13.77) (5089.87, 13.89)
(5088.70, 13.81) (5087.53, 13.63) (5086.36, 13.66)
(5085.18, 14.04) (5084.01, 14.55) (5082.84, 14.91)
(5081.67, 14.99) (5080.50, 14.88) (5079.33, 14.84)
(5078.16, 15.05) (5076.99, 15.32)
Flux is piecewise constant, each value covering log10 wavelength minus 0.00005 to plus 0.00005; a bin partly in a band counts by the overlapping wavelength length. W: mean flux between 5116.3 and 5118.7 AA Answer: 15.6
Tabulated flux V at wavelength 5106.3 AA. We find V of 14.75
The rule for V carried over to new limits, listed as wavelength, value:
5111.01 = 14.4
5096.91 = 14.99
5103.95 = 15.4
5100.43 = 15.03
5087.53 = 13.63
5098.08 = 14.65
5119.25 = 15.46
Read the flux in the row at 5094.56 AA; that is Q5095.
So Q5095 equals 15.09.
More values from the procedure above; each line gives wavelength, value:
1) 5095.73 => 15.34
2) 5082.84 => 14.91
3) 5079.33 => 14.84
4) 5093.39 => 14.28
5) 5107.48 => 14.3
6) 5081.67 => 14.99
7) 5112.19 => 14.61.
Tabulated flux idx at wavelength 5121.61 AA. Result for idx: 14.72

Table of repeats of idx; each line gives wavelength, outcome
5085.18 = 14.04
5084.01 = 14.55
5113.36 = 14.79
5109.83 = 14.22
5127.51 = 13.98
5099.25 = 14.71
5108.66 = 14.13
